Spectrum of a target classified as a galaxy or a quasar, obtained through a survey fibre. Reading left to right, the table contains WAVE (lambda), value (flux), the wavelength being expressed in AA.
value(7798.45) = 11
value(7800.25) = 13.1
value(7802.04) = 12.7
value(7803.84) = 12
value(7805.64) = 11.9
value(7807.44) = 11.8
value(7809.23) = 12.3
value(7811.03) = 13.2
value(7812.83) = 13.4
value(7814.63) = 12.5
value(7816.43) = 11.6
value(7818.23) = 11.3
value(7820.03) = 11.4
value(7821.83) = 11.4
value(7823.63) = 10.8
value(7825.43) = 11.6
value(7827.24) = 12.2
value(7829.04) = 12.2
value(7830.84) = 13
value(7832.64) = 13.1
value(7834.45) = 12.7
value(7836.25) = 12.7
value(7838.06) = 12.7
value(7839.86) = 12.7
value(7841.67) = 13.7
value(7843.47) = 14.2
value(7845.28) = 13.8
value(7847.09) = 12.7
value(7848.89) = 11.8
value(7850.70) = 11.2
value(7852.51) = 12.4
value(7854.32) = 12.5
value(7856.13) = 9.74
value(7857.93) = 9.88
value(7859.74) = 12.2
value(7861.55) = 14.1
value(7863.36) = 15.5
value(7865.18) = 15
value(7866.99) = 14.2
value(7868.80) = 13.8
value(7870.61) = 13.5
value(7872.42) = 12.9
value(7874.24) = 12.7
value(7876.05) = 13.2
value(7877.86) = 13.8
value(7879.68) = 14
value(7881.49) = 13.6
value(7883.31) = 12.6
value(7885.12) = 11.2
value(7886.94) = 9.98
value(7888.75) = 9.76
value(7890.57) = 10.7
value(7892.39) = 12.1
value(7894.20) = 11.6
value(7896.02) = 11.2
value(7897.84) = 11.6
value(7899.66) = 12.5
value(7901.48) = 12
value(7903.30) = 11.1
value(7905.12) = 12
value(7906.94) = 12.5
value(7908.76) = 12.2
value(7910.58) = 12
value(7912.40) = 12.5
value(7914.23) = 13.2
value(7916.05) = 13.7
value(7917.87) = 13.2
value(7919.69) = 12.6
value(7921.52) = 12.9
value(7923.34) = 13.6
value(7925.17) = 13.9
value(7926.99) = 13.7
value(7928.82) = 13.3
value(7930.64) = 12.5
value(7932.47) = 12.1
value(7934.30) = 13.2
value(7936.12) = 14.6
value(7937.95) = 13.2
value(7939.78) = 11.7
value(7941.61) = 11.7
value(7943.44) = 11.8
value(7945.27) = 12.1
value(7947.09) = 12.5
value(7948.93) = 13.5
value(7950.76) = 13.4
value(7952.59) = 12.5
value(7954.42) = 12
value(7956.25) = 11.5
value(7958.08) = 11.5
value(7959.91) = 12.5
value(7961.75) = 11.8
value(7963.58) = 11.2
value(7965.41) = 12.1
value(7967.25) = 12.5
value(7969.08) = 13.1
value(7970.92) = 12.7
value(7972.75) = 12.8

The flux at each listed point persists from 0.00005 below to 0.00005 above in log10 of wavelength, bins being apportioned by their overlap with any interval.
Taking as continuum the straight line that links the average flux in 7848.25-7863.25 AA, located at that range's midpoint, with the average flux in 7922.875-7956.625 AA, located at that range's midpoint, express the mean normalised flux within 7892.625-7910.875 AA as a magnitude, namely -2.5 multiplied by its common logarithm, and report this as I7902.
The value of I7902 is 0.047 mag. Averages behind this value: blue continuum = 11.9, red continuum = 12.8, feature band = 11.9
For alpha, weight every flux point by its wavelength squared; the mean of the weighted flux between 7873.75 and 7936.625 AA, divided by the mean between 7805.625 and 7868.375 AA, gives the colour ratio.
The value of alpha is 1.01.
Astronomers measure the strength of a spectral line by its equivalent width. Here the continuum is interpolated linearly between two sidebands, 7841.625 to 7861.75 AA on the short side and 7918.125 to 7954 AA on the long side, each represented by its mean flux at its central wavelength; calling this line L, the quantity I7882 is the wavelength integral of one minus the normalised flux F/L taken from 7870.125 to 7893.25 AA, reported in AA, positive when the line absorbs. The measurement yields 0.32 AA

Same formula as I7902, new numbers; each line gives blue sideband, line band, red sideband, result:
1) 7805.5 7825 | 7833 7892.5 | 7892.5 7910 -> -0.07 mag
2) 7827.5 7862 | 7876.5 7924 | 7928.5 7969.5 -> 0.02 mag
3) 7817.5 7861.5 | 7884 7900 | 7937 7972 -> 0.10 mag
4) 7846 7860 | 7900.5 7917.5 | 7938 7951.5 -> -0.03 mag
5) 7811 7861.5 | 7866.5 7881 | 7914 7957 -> -0.09 mag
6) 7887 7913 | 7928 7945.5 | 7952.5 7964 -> -0.08 mag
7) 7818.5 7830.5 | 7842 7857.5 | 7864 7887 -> 0.01 mag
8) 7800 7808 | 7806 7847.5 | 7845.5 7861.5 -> -0.04 mag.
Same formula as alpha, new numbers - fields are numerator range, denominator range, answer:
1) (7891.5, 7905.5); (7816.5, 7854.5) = 0.97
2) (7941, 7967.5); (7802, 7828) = 1.05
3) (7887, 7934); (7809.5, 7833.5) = 1.04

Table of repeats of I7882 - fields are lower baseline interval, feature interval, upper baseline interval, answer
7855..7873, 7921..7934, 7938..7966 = -0.77 AA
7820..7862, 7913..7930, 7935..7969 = -1.34 AA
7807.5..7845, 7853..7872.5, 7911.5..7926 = -0.43 AA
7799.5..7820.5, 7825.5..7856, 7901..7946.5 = -0.56 AA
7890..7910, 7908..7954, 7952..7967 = -3.90 AA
